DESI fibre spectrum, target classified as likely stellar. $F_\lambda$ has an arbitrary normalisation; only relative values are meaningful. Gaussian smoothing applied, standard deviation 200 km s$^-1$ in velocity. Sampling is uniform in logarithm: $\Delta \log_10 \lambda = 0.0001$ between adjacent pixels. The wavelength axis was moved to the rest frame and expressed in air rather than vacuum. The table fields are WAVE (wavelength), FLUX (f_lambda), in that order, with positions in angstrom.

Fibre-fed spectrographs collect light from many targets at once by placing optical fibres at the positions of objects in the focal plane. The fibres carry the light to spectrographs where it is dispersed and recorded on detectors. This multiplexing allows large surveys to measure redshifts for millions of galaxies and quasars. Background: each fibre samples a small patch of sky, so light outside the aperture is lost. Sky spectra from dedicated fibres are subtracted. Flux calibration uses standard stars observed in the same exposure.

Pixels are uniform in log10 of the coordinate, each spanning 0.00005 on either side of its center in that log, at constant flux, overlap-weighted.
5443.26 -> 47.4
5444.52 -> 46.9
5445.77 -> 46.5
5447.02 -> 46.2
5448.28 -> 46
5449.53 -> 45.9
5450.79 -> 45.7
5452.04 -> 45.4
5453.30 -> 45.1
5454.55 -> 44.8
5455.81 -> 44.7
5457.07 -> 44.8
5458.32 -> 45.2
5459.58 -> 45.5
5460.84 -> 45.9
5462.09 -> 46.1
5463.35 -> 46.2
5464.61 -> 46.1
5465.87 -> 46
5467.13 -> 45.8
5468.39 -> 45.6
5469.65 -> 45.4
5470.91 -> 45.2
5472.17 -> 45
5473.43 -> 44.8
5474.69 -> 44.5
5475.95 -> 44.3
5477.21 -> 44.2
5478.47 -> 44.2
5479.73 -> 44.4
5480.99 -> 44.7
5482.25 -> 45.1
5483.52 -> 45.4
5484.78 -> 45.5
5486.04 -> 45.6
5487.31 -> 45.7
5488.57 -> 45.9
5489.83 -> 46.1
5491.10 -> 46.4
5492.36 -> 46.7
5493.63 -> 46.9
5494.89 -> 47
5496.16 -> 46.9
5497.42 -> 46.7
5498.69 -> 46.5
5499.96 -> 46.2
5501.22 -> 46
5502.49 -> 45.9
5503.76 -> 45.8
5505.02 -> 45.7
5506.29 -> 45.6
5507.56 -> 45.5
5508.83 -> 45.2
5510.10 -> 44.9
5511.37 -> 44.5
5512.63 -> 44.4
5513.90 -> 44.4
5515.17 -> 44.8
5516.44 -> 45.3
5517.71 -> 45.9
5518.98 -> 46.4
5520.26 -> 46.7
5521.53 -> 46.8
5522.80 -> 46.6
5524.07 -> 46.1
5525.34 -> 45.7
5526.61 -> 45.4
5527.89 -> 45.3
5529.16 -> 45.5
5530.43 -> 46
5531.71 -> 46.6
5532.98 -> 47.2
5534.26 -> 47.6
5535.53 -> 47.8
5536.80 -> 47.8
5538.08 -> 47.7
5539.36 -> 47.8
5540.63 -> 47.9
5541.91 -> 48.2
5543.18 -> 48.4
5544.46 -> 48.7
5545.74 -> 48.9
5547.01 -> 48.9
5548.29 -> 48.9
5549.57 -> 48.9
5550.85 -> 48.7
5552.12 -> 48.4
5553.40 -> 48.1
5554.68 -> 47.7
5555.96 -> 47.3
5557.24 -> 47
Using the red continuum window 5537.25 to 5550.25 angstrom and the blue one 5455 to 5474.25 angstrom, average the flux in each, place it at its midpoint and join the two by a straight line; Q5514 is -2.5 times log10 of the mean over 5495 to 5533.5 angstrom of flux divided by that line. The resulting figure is 0.03 mag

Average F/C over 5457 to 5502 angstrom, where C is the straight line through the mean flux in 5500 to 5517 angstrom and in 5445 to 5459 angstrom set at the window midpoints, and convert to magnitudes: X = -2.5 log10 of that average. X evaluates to -0.01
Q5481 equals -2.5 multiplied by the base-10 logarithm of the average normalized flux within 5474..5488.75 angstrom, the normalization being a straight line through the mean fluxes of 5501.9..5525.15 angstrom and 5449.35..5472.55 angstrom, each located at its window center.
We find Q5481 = 0.014 mag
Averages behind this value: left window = 45.5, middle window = 44.9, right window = 45.6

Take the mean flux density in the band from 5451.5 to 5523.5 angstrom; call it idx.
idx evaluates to 45.6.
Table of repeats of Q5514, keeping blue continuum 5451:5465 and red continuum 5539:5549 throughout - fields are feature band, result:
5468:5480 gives 0.03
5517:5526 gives 0.03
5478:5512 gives 0.02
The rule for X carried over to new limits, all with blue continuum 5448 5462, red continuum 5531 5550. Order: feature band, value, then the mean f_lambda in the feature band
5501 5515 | 0.04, 45.2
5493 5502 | 0.00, 46.6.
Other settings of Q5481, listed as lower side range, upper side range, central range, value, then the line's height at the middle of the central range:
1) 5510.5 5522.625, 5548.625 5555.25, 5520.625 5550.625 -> -0.01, 47.1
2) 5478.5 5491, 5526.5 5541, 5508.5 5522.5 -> 0.02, 46.3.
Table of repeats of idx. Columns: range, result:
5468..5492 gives 45.2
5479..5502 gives 46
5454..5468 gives 45.5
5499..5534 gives 45.7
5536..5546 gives 48.1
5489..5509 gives 46.2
